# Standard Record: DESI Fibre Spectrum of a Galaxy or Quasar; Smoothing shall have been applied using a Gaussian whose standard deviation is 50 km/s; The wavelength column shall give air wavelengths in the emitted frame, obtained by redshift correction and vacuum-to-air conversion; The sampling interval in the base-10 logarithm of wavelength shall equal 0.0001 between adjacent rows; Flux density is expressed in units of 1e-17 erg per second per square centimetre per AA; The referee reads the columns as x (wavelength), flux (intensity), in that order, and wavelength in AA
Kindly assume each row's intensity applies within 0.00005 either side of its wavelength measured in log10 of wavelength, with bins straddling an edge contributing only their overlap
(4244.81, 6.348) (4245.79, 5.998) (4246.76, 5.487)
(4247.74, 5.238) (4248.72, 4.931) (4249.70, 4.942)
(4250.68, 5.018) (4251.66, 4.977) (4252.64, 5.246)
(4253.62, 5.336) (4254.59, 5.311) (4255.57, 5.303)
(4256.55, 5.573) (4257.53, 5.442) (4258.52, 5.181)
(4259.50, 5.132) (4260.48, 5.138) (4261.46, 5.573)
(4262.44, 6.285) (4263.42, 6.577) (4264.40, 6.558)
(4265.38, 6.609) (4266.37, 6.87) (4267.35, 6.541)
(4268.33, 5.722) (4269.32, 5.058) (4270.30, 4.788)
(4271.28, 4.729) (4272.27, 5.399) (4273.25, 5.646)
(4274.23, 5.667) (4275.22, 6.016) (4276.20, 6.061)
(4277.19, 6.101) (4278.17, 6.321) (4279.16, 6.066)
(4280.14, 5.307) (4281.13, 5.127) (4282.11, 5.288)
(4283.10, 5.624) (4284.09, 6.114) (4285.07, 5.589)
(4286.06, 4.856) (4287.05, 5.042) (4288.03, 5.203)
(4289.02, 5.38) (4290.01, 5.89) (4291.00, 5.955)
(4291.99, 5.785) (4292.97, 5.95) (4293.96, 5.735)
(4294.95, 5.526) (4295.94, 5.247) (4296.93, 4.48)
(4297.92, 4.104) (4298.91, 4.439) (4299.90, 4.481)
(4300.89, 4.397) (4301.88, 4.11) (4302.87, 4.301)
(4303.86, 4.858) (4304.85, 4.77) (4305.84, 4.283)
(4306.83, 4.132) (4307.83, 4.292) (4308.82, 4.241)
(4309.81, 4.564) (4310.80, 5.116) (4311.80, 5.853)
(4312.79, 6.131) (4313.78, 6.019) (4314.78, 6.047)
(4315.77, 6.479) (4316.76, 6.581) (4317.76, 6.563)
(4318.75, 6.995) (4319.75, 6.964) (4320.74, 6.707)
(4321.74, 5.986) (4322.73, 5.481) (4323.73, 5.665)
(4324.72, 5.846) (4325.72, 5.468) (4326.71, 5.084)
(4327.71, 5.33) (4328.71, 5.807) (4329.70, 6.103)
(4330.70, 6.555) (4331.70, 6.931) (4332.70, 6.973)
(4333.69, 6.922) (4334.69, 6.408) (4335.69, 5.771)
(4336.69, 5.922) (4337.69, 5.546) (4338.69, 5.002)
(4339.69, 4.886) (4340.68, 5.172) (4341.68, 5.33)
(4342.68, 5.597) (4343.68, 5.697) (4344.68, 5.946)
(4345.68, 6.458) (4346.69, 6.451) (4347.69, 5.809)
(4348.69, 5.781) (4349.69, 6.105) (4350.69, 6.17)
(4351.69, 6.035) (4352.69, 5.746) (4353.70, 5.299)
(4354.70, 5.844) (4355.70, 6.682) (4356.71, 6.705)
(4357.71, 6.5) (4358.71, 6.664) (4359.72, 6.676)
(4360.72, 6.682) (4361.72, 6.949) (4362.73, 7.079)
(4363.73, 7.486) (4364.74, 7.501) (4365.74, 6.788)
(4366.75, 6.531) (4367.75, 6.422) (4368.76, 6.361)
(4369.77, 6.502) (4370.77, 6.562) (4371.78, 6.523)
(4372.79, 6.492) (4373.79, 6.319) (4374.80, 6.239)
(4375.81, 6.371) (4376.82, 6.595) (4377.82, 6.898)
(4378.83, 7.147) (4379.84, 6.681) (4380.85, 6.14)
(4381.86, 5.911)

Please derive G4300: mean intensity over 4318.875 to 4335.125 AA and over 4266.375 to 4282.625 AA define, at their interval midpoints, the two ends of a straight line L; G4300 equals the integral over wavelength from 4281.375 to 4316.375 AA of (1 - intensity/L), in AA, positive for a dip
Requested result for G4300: 4.34 AA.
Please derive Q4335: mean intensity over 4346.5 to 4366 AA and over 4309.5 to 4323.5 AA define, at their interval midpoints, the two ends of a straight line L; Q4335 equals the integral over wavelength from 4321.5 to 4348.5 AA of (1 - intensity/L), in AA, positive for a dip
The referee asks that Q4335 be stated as 1.8 AA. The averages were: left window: 6.12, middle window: 5.86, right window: 6.45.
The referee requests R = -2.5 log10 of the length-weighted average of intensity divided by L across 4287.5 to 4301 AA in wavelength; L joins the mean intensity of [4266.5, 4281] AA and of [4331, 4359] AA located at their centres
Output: 0.11 mag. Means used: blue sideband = 5.69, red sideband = 6.01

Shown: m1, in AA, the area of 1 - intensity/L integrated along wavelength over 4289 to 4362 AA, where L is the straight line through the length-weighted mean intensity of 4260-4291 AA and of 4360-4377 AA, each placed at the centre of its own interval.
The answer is 6.2 AA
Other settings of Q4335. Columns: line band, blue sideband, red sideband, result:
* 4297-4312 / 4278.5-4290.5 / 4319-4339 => 3.2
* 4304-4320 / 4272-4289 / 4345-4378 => 1.1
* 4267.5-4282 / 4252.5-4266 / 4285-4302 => -0.4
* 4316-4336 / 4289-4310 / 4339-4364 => -2.6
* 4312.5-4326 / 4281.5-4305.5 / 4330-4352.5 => -1.6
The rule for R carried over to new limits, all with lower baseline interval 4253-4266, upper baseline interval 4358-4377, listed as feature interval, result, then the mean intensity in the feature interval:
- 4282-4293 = 0.08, 5.55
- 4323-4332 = 0.09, 5.83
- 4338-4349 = 0.15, 5.64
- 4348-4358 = 0.08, 6.07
